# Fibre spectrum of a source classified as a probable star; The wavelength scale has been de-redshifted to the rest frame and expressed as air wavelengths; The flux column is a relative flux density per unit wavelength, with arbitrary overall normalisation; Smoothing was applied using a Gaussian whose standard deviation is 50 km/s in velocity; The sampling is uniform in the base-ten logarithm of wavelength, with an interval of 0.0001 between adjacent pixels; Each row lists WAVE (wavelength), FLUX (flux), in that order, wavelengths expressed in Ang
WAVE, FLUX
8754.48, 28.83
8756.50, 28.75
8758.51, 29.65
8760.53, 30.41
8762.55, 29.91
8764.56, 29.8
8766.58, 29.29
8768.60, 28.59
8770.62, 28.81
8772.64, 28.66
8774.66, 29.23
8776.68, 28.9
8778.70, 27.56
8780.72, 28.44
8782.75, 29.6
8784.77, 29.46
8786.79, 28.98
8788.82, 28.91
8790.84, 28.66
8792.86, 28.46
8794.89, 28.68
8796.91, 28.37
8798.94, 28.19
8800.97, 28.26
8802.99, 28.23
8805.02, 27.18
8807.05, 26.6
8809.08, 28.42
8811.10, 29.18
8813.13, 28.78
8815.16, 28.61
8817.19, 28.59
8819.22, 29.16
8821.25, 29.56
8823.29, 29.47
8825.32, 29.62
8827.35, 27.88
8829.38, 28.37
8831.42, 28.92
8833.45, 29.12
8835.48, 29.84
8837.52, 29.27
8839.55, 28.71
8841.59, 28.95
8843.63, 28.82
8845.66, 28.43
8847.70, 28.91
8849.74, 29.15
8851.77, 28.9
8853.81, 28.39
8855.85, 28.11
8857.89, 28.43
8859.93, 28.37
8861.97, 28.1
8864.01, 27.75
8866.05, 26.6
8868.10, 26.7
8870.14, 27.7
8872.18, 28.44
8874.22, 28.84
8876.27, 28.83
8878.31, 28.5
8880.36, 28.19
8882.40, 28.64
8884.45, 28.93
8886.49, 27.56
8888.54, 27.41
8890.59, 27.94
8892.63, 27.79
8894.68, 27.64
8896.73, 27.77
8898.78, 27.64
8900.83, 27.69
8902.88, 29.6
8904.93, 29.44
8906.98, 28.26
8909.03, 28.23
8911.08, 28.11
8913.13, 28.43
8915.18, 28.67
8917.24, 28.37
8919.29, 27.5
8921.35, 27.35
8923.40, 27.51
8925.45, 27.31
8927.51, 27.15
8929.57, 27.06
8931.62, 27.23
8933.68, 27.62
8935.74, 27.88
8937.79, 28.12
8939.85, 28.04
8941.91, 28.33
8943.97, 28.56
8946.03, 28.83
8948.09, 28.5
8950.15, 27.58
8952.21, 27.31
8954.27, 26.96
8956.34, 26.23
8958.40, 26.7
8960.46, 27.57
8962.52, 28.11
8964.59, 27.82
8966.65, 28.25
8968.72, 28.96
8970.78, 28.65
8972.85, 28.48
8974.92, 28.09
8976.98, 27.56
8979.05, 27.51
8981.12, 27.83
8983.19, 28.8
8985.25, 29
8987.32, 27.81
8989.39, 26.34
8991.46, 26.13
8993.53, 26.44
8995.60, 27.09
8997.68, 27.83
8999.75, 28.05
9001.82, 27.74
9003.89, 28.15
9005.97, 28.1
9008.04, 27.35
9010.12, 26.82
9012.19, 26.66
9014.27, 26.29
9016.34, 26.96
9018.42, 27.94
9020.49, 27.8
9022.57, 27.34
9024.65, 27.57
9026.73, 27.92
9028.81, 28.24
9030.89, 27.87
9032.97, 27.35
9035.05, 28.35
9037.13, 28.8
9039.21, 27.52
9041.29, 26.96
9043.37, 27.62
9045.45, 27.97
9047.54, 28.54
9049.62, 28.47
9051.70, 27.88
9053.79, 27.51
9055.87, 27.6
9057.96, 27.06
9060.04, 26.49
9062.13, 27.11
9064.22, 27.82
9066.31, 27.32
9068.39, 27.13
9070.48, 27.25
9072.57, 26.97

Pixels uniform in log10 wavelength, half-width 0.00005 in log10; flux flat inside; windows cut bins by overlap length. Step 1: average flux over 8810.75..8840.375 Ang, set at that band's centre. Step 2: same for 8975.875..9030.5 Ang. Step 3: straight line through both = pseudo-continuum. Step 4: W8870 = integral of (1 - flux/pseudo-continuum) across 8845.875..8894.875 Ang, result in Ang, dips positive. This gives 0.8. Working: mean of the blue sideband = 29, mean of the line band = 28.2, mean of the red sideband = 27.5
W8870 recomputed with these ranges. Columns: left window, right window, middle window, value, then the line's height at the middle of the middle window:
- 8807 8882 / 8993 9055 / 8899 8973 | 0.4 Ang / 28.1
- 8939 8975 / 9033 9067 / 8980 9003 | 0.2 Ang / 27.8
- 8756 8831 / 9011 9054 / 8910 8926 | 0.2 Ang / 28.2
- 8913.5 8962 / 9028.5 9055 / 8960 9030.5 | 0.3 Ang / 27.8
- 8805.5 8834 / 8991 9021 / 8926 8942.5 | 0.1 Ang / 27.8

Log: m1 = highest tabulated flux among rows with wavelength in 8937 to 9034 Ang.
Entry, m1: 29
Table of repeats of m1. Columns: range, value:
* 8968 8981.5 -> 28.96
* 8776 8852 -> 29.84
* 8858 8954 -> 29.6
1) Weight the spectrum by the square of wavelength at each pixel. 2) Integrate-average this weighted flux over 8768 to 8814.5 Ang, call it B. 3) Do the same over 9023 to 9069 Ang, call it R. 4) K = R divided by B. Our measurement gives 1.03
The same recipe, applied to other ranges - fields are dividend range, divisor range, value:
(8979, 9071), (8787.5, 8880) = 1.01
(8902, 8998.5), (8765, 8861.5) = 1.00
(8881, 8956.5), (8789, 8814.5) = 1.01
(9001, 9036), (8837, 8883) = 1.01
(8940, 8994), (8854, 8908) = 1.01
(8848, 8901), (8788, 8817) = 1.01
